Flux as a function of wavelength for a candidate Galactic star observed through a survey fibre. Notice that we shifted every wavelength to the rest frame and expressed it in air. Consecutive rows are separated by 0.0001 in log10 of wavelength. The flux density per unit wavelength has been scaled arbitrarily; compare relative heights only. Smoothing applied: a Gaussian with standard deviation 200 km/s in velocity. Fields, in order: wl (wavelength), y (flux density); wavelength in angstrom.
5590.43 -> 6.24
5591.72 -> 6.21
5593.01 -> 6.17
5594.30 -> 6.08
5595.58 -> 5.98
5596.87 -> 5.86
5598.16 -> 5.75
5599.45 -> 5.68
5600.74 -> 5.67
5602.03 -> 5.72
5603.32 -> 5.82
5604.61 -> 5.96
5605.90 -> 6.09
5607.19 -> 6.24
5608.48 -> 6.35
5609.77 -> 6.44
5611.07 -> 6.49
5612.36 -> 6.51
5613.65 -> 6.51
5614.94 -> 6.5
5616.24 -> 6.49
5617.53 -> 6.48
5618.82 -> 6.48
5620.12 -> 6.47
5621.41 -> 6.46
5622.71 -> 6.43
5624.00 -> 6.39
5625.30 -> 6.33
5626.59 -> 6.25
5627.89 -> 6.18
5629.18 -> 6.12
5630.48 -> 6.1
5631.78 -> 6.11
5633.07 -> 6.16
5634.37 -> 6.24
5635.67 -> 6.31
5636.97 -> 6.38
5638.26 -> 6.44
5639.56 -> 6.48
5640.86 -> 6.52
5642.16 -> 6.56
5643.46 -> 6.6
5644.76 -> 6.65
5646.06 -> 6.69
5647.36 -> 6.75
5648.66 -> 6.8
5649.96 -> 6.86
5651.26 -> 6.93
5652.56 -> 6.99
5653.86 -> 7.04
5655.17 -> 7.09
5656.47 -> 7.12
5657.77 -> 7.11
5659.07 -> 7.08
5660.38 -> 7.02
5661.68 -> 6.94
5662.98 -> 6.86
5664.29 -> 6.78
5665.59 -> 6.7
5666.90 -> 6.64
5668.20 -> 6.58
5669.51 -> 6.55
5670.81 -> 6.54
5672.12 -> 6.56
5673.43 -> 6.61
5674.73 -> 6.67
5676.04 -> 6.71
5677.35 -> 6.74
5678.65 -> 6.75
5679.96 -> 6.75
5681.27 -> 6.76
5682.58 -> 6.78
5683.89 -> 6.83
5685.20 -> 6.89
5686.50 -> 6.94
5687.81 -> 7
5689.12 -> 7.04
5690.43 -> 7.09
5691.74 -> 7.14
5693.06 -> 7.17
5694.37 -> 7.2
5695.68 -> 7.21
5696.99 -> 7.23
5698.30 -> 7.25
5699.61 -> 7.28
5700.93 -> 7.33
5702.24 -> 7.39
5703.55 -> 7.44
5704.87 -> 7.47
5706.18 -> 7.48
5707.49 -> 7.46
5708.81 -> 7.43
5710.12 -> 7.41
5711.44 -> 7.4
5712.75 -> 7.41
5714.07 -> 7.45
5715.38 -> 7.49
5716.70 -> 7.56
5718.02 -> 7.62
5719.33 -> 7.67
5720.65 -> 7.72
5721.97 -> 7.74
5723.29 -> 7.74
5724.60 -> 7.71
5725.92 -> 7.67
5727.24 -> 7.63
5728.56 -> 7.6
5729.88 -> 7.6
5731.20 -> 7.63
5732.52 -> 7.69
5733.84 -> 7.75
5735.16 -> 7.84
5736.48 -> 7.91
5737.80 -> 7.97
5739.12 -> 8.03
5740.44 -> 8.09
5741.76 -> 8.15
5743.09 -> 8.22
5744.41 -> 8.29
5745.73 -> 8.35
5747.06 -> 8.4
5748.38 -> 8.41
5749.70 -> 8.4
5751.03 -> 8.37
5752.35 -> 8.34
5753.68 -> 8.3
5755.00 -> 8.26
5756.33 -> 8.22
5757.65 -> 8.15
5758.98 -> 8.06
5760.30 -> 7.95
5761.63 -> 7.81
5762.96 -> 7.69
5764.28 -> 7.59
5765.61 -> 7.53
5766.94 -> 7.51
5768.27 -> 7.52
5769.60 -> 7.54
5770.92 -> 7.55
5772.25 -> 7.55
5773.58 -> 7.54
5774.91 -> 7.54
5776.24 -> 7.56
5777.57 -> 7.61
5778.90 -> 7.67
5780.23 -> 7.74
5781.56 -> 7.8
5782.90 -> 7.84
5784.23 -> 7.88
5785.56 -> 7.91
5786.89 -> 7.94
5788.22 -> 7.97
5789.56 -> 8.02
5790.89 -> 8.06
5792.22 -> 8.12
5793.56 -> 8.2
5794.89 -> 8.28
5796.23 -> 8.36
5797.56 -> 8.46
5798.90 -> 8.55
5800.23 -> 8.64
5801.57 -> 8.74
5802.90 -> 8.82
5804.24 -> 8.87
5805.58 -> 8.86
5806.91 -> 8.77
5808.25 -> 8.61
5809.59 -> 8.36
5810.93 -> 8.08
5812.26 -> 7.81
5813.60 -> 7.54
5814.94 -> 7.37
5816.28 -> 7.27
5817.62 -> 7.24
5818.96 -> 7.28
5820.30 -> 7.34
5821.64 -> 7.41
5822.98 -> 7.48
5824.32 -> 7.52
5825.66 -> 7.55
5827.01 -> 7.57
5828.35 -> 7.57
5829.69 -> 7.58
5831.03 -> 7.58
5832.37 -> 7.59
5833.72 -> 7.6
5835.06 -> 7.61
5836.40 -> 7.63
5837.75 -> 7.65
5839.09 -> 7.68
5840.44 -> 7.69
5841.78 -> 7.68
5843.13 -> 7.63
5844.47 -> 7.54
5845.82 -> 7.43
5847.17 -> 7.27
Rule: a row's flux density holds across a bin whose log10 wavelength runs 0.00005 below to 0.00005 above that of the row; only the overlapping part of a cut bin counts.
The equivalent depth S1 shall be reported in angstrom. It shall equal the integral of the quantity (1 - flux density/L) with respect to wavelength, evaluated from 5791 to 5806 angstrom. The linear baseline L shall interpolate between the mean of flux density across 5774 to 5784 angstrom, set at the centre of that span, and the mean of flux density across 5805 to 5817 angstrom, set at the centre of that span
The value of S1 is -1.1 angstrom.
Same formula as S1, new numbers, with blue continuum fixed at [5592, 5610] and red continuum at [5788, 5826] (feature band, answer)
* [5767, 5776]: 0.2 angstrom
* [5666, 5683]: 0.2 angstrom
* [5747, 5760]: -1.3 angstrom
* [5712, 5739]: -1.6 angstrom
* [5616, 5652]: -0.8 angstrom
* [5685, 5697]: -0.4 angstrom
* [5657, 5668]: -0.5 angstrom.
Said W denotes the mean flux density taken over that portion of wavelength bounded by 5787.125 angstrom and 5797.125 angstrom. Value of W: 8.14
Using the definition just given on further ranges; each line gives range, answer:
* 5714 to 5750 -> 7.87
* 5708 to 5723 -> 7.54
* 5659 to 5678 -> 6.72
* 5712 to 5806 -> 7.95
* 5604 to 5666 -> 6.55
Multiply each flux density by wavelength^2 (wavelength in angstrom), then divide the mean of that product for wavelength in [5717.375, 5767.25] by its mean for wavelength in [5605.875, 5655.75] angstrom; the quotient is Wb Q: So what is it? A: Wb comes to 1.27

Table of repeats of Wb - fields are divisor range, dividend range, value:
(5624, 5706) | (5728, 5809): 1.23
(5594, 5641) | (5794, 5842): 1.36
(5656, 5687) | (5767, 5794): 1.19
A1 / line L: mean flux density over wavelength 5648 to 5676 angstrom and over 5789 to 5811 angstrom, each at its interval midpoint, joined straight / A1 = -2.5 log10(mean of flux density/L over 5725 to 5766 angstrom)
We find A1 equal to -0.02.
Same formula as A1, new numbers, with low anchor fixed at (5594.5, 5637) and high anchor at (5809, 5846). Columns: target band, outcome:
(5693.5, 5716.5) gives -0.090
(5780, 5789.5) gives -0.082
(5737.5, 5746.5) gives -0.163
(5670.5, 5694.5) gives -0.033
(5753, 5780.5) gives -0.083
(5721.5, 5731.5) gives -0.110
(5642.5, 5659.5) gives -0.075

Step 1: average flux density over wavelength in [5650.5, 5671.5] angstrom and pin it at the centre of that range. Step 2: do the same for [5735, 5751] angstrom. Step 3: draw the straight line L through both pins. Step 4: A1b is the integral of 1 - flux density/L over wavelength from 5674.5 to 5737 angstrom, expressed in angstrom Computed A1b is 2.2 angstrom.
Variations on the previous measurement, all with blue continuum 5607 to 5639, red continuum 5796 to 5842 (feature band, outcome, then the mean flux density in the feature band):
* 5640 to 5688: -0.8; 6.79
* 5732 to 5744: -1.2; 7.97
